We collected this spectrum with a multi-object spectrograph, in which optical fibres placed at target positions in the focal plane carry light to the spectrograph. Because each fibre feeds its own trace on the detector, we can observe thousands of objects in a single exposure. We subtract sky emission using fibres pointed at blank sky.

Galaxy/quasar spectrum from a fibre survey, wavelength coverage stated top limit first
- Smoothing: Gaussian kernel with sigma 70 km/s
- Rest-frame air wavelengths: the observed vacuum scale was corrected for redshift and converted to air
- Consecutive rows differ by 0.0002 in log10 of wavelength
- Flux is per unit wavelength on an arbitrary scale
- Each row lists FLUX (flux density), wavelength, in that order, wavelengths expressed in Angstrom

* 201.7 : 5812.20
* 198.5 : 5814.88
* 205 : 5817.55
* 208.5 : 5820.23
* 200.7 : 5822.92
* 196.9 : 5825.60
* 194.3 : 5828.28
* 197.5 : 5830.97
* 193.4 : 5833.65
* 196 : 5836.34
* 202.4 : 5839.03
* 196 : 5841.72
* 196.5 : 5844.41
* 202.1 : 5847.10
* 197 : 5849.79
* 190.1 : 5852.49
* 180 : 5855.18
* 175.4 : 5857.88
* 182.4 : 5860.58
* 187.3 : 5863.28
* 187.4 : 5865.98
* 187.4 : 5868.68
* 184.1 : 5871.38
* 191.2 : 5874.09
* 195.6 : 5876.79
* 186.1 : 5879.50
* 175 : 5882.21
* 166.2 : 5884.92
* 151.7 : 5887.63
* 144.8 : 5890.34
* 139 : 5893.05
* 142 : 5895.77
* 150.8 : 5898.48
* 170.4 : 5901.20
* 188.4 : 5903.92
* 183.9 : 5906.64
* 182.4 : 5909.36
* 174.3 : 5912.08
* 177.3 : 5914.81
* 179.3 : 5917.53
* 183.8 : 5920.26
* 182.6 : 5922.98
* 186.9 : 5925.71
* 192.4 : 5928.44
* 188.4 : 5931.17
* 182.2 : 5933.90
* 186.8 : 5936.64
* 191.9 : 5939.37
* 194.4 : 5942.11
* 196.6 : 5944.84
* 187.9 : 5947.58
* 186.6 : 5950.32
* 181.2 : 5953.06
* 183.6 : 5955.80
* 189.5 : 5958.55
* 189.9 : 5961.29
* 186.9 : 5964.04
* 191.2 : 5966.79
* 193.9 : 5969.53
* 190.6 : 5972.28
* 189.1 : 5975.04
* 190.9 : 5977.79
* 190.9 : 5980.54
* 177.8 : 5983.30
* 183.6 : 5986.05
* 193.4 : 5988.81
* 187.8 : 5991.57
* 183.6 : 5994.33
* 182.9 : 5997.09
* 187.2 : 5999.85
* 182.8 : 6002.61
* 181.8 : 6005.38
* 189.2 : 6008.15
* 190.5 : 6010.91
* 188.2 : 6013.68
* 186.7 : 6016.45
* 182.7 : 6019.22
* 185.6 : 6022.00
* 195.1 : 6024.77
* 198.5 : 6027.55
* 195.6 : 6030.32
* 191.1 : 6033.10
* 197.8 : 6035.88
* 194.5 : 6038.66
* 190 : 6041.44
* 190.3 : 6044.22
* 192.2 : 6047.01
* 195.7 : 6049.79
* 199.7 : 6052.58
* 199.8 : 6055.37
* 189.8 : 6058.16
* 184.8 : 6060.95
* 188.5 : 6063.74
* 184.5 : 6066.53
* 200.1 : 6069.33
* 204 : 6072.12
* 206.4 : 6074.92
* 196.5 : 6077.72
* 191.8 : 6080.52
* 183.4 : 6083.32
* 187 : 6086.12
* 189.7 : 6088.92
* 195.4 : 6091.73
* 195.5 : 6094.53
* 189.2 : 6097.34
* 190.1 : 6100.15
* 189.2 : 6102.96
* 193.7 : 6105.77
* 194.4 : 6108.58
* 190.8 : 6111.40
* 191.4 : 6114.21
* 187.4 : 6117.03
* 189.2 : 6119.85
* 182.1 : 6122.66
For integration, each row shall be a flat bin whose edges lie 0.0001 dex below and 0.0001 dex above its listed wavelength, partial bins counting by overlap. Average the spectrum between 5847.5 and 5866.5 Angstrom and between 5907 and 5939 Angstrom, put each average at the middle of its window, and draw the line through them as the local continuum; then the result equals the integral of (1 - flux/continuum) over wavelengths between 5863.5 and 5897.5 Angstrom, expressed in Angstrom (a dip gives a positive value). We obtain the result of 2.6 Angstrom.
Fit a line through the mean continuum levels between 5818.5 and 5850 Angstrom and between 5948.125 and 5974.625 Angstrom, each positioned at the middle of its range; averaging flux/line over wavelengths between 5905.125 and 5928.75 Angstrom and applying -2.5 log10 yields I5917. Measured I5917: 0.056 mag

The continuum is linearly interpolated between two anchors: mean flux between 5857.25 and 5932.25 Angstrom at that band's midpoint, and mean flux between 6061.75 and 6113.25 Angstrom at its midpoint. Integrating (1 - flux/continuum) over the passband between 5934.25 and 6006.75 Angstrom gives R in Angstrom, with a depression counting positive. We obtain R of -2.0 Angstrom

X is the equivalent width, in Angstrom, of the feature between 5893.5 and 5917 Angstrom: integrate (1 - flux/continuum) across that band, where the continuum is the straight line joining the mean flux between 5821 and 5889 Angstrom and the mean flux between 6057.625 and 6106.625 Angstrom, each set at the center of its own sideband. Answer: 2.4 Angstrom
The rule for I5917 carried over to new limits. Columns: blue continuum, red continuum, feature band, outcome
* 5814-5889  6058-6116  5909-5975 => 0.02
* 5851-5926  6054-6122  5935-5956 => -0.05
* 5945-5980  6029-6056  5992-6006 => 0.04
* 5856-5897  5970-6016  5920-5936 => -0.04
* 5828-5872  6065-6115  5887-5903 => 0.26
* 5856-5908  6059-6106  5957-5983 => -0.05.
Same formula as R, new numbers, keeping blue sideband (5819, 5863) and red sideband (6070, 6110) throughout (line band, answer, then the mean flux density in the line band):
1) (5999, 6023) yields 0.9 Angstrom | 186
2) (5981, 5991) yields 0.4 Angstrom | 186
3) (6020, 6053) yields 0.0 Angstrom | 193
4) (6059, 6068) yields 0.3 Angstrom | 186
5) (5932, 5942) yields 0.3 Angstrom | 188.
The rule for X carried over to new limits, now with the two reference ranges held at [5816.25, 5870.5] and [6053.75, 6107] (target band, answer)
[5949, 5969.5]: 0.6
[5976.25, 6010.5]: 1.2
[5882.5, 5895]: 2.7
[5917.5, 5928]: 0.5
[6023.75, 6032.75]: -0.1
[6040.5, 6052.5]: 0.0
